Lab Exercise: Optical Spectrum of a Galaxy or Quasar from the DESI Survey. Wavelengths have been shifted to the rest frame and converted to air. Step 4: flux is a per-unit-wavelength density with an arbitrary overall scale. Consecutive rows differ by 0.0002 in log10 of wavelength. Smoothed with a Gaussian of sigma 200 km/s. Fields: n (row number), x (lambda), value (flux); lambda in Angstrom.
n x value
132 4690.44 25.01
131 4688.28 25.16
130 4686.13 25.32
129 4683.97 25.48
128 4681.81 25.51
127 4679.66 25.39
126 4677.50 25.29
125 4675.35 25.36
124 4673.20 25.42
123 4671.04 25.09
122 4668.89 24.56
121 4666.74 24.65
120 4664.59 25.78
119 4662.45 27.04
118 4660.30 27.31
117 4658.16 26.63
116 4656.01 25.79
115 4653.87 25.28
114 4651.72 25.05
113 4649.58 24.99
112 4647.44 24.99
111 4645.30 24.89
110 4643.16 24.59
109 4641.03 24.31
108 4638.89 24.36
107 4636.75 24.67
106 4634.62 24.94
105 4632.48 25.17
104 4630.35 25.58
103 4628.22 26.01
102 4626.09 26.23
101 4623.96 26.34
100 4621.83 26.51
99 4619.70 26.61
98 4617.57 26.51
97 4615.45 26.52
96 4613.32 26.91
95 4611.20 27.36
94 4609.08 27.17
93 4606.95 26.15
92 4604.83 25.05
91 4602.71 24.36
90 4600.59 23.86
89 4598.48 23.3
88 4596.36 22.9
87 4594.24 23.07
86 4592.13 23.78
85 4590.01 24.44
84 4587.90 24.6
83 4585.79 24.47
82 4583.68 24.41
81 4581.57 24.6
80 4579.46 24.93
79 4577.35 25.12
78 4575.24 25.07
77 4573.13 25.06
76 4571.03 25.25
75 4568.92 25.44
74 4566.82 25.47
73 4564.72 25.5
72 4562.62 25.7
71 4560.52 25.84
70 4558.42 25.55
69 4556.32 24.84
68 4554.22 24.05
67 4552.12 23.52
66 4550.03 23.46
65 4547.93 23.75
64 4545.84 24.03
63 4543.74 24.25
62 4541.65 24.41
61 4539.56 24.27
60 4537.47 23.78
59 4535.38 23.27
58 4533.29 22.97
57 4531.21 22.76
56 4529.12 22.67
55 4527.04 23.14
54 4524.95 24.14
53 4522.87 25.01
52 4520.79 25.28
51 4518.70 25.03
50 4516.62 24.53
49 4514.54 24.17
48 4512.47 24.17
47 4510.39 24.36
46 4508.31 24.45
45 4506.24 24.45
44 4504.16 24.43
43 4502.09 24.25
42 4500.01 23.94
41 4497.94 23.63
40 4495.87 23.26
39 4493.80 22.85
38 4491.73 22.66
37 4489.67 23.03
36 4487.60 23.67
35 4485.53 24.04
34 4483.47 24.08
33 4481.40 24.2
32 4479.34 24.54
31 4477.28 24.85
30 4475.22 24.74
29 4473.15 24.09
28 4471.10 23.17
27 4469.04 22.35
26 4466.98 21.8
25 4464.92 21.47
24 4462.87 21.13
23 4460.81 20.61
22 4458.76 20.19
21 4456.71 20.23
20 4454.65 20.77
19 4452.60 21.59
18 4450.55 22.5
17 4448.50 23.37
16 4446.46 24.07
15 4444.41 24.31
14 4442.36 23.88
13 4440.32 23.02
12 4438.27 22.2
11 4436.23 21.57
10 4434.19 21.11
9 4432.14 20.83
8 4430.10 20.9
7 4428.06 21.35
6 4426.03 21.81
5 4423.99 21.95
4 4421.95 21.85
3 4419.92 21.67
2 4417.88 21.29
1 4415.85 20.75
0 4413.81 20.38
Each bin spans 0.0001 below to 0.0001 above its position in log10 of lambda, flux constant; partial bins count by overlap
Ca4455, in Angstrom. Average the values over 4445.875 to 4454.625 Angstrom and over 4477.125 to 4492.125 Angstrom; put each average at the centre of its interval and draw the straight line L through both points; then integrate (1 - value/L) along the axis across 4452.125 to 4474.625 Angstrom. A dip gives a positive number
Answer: 1.4 Angstrom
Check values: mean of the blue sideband 22.6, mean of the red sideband 23.9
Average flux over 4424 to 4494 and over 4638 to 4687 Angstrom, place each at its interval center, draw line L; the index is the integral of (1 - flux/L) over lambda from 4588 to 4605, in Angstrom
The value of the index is 0.4 Angstrom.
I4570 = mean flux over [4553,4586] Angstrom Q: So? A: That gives 25.1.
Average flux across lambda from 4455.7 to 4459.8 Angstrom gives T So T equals 20.2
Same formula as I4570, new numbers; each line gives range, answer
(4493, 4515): 24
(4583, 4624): 25.2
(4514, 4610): 24.4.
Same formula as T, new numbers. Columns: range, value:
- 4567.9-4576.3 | 25.2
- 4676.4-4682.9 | 25.4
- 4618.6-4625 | 26.5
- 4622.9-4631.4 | 26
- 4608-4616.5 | 27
